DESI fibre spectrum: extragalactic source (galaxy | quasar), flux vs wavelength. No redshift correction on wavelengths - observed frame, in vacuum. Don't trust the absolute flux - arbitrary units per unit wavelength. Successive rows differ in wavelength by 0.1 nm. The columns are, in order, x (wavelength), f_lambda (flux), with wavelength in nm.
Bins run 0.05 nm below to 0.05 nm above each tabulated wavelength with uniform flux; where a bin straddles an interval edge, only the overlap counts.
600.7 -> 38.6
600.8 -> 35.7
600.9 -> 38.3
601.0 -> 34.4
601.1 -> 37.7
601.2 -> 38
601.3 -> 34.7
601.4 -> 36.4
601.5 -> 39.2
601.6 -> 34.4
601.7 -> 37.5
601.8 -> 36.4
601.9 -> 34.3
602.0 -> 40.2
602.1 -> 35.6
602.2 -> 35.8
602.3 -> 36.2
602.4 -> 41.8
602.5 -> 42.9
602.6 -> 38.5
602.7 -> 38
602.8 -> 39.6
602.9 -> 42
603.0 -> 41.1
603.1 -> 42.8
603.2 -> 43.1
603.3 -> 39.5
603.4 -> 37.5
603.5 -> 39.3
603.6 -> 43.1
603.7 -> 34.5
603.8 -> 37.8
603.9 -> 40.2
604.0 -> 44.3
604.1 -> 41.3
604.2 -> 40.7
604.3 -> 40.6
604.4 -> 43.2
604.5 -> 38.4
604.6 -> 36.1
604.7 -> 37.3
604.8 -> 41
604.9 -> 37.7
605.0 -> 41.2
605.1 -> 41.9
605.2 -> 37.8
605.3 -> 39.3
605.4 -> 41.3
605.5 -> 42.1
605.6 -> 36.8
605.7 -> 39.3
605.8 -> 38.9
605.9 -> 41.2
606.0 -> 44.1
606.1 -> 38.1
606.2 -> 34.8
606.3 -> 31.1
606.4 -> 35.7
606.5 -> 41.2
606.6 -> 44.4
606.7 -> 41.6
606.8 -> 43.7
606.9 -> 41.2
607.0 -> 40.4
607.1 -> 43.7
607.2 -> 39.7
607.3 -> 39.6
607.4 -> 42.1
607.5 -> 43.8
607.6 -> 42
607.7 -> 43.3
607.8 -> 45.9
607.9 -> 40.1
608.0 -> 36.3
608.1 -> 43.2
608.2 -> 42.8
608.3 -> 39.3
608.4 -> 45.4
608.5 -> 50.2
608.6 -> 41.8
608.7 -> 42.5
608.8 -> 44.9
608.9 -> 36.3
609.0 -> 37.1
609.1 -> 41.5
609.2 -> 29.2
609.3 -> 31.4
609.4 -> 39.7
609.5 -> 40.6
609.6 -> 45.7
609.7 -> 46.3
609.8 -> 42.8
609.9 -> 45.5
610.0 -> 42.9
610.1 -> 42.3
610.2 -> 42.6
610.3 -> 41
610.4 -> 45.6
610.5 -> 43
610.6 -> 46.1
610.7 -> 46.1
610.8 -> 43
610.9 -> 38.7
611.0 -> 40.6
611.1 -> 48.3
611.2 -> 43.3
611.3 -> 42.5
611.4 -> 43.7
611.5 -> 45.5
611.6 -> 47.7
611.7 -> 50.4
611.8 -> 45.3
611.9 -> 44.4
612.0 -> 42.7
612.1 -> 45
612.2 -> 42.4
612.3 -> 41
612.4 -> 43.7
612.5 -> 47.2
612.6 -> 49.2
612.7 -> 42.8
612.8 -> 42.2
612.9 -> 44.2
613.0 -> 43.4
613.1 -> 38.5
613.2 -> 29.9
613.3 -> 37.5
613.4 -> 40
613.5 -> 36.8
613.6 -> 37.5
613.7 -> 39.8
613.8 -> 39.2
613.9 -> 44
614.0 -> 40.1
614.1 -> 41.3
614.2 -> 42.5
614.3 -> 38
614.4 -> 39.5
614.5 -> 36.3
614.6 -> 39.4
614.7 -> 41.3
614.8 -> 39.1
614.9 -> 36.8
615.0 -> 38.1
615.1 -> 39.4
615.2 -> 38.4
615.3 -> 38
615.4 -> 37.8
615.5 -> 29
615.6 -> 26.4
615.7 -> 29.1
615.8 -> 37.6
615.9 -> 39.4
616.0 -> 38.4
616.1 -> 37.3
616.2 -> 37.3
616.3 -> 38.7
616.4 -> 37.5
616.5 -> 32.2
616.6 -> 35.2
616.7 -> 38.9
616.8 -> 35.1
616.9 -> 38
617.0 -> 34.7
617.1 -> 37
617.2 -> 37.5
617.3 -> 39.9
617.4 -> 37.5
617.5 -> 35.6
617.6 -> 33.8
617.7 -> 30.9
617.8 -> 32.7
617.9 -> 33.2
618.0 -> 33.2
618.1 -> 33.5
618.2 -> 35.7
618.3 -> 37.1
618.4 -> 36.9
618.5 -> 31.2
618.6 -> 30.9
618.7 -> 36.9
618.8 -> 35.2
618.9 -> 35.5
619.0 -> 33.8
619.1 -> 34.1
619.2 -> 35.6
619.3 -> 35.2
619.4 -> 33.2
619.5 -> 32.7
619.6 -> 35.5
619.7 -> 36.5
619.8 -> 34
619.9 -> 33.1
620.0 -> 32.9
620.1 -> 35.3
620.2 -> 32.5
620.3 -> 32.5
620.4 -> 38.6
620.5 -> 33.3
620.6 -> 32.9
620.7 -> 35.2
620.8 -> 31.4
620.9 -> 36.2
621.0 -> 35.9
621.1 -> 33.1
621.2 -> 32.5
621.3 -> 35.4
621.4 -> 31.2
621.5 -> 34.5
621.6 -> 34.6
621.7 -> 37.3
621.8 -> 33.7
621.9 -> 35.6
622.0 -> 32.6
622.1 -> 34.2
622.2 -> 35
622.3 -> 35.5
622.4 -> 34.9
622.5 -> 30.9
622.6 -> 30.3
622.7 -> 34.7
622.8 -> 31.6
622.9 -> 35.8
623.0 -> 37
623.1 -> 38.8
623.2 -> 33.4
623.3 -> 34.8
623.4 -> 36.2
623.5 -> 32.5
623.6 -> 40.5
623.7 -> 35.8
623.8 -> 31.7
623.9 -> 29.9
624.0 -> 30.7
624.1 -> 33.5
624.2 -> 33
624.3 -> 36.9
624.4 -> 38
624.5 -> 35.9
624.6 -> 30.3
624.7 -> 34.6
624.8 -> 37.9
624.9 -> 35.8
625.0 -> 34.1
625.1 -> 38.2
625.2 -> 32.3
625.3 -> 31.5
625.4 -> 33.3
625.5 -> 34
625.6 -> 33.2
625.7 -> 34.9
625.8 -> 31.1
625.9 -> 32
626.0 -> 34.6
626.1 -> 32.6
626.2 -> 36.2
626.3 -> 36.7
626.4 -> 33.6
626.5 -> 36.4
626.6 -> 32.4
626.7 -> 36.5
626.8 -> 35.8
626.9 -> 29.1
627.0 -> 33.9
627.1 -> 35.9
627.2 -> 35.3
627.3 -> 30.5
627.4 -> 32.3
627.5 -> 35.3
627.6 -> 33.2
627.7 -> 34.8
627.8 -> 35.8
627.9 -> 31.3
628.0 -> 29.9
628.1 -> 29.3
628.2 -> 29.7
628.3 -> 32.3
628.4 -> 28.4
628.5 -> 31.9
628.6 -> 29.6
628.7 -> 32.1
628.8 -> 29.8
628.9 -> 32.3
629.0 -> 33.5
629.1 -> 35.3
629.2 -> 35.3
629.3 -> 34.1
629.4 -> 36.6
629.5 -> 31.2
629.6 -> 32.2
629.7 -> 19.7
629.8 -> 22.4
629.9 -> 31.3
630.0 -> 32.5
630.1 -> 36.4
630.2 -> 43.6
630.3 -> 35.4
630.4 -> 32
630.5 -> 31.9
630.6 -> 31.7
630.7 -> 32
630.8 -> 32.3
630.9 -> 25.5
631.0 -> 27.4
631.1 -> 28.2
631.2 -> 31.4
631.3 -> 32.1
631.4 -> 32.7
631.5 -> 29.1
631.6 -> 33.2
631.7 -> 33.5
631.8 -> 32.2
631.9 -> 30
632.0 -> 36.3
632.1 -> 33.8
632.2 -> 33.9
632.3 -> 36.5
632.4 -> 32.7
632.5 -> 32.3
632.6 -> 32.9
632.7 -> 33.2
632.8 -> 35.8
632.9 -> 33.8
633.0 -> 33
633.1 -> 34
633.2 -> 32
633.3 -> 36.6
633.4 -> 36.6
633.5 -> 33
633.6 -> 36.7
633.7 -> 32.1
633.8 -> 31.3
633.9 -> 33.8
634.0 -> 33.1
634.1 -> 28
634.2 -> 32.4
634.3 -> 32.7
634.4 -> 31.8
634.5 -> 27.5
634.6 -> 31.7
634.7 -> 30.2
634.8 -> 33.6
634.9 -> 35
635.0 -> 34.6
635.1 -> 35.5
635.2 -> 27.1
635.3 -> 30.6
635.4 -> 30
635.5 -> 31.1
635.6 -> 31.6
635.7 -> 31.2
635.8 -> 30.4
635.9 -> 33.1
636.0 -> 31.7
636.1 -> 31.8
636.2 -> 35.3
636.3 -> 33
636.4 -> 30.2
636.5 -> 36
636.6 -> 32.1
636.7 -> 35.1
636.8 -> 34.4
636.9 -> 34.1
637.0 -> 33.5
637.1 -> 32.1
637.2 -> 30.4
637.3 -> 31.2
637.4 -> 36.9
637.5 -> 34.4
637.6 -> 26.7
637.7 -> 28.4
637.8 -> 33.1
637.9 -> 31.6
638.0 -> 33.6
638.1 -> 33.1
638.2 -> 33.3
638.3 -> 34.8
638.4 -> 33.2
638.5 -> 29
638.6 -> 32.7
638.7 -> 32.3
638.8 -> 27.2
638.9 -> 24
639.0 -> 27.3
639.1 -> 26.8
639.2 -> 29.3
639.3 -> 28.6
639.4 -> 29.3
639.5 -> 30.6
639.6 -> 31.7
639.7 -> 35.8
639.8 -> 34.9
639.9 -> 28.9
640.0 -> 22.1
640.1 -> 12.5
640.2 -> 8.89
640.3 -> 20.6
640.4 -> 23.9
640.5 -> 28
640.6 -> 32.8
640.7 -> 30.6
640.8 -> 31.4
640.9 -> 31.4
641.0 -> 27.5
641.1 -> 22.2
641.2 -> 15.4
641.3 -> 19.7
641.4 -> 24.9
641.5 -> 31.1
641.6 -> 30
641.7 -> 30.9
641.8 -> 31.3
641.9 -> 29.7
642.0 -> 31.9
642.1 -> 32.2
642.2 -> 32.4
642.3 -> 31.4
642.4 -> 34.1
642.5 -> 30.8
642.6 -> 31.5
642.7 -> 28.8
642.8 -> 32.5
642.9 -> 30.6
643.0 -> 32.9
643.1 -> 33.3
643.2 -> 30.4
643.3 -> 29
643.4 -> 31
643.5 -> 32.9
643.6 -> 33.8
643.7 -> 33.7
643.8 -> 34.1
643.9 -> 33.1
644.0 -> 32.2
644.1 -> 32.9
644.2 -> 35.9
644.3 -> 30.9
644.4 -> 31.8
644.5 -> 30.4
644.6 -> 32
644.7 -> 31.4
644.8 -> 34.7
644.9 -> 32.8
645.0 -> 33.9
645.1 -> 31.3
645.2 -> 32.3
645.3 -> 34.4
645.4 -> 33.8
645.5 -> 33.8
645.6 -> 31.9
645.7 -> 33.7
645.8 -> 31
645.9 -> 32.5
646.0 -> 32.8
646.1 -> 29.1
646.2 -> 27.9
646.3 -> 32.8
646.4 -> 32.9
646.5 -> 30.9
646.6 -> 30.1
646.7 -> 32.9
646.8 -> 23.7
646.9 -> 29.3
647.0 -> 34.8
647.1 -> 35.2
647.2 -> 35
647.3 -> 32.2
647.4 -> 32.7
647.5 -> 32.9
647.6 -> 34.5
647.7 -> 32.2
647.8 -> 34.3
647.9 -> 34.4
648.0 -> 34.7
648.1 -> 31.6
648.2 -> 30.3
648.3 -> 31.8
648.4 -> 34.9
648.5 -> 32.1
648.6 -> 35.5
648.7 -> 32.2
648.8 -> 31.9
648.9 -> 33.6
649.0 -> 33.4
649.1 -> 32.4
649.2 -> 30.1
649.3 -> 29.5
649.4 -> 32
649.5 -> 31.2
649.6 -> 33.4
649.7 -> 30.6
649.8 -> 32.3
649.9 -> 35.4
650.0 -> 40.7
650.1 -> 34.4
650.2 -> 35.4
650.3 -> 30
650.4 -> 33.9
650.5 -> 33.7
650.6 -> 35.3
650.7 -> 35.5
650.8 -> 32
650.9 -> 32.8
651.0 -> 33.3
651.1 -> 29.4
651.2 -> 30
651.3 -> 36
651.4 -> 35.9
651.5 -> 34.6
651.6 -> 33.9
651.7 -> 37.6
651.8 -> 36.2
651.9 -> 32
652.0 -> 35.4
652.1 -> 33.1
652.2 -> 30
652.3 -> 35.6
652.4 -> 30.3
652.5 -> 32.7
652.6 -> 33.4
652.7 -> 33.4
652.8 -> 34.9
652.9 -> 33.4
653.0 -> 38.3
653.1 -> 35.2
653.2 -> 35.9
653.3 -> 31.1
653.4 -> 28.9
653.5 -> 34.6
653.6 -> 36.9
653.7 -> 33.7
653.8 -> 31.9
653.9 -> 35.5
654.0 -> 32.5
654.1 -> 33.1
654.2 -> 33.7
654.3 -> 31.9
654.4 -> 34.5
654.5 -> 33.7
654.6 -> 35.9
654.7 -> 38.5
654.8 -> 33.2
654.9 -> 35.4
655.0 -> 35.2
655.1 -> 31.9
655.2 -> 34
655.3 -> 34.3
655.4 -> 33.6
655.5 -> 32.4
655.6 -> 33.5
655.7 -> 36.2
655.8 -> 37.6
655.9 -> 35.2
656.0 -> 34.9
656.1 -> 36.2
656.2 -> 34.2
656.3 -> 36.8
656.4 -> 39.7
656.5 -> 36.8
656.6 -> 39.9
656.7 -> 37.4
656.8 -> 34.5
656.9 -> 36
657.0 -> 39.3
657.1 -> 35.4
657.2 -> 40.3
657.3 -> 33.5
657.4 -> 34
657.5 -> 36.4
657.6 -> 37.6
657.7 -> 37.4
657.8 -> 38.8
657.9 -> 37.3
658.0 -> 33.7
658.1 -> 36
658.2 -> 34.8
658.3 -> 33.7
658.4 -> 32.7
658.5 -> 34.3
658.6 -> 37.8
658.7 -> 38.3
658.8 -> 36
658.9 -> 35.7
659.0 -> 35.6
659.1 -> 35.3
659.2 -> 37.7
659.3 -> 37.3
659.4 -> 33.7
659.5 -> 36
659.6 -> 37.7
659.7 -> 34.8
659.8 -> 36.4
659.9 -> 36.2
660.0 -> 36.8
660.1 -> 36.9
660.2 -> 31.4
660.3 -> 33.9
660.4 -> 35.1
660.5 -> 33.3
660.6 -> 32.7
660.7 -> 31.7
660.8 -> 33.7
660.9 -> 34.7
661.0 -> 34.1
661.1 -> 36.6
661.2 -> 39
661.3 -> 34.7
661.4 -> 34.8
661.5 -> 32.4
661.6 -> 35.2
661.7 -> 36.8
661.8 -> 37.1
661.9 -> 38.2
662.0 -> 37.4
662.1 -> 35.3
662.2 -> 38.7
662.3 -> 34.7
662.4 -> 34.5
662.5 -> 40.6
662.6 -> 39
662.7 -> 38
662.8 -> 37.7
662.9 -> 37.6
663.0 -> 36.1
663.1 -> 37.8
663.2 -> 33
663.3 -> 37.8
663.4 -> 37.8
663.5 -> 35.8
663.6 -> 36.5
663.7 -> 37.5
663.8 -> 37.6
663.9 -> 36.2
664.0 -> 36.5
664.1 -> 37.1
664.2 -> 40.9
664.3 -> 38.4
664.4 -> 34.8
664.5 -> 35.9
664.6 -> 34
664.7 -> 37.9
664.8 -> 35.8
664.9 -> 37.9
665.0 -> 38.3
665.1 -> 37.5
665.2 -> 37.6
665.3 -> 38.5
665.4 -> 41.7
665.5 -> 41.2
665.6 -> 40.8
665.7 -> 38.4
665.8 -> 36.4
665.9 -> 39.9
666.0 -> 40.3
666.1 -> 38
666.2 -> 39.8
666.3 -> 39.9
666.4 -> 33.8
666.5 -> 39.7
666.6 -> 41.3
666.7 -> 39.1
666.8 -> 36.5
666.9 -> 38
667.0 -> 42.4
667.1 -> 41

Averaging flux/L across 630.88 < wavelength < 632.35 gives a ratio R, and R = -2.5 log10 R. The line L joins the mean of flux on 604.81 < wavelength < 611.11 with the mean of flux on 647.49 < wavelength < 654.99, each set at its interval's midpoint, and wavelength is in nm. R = 0.163 mag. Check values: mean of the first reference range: 41.2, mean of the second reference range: 33.6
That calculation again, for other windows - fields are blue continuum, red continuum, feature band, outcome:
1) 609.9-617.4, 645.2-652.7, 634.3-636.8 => 0.11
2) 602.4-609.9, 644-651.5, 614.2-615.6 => 0.04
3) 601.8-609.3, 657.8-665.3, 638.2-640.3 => 0.33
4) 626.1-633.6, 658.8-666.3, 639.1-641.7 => 0.27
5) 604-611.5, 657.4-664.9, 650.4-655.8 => 0.09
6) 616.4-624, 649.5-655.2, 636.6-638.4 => 0.05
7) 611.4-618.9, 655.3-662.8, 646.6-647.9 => 0.13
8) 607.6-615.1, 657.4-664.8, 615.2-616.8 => 0.16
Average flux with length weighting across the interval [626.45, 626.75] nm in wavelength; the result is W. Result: 35.1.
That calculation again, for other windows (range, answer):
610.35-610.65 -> 44.9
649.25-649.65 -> 31.5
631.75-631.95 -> 31.1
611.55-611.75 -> 49.1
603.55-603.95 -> 38.9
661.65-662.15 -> 37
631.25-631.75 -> 32.1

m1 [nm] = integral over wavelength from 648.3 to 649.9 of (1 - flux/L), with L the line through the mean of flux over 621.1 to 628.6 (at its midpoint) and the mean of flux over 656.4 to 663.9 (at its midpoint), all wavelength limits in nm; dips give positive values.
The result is 0.13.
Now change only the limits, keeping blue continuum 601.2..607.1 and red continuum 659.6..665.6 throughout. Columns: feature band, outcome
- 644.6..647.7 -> 0.42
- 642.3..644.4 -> 0.29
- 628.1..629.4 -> 0.21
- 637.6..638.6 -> 0.15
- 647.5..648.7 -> 0.13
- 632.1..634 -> 0.20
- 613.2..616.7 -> 0.12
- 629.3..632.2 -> 0.48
